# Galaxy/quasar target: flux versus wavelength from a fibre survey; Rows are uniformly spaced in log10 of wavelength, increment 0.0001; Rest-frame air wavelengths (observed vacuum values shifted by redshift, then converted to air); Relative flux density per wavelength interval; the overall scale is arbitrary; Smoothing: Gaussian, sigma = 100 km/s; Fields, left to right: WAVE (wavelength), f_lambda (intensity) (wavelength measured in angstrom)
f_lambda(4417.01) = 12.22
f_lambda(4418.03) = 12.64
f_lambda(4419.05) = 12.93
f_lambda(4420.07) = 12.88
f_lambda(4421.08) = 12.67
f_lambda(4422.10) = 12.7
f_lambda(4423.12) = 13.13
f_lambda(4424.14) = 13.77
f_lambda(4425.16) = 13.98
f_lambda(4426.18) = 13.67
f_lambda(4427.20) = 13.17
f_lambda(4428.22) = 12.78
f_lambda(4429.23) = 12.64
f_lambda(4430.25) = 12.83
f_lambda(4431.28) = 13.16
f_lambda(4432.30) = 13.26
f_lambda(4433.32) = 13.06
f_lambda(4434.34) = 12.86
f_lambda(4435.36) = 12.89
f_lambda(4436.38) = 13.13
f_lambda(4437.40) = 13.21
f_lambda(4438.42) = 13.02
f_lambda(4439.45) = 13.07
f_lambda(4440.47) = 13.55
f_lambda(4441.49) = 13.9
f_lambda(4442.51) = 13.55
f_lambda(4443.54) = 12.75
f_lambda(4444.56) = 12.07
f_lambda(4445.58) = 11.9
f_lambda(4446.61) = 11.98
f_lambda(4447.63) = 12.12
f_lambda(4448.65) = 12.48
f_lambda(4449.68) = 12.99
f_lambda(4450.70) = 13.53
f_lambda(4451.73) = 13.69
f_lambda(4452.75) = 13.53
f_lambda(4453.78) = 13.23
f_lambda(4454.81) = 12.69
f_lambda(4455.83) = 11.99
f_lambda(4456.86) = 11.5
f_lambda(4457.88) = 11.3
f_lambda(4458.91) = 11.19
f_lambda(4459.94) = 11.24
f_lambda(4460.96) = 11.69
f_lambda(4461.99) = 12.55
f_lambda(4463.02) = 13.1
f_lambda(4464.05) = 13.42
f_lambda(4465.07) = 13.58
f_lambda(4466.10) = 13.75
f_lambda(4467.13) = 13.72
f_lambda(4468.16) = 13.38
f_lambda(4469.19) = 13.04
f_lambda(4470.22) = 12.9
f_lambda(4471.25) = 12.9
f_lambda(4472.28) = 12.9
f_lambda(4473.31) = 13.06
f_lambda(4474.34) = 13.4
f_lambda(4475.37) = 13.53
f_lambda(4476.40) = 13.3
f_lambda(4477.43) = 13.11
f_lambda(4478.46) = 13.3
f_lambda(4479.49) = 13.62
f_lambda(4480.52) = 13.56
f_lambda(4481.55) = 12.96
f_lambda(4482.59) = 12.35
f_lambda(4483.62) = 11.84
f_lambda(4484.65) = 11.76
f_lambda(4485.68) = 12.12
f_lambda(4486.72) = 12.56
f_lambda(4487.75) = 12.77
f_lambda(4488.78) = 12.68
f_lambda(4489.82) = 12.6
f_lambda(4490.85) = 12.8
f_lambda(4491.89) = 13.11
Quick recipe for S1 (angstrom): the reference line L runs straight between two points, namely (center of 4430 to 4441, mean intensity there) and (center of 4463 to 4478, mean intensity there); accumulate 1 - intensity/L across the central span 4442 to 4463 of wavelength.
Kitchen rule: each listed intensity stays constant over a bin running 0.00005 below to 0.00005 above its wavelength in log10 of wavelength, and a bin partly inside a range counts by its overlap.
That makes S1 1.2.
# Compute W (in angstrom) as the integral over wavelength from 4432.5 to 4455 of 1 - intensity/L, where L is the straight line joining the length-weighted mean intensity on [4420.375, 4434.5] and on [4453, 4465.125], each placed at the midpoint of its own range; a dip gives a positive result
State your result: -0.5 angstrom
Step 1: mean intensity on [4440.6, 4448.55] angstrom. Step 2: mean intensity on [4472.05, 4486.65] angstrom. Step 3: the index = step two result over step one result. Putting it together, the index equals 1.02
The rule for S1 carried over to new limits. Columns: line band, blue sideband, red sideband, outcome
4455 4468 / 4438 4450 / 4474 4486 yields 0.4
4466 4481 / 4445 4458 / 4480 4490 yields -0.9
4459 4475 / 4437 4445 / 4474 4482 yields 0.4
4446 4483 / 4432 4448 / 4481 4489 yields -0.7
